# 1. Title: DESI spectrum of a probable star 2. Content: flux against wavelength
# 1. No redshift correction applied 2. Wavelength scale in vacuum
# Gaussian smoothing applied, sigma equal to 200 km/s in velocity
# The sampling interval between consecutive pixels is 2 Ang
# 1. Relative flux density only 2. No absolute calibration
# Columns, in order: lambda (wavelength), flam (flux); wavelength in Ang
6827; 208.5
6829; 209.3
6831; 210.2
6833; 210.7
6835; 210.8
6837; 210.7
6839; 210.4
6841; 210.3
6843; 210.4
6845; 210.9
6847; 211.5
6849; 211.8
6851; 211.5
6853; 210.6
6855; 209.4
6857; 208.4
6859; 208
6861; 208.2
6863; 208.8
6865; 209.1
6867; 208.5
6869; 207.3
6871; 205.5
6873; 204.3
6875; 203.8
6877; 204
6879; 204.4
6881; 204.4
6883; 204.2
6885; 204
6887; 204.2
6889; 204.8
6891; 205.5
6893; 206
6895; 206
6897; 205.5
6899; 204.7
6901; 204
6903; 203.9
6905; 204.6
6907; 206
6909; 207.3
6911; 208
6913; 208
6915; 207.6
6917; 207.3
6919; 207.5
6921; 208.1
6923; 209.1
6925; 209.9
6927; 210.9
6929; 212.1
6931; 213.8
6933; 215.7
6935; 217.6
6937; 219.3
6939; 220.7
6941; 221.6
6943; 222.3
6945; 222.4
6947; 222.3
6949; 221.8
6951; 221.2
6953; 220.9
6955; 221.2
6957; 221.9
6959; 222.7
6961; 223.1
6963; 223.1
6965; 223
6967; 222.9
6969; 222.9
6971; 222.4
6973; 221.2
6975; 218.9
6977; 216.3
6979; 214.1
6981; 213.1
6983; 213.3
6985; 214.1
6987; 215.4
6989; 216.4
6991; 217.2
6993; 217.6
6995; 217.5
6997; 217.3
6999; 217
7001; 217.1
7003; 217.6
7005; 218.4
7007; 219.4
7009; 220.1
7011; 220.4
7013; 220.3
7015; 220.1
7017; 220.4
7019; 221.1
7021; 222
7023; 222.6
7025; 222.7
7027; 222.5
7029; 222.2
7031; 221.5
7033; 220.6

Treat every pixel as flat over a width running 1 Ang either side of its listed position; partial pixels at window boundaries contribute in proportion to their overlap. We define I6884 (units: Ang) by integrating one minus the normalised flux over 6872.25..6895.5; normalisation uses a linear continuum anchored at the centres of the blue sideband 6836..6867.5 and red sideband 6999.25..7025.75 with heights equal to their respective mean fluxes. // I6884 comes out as 0.8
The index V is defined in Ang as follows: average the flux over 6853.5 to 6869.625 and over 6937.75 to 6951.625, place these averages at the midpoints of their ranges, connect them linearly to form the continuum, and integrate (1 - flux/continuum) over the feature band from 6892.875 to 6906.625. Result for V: 0.6 Ang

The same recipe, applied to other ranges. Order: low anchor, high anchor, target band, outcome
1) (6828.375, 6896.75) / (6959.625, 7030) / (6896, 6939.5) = 0.6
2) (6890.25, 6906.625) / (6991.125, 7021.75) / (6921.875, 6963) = -1.5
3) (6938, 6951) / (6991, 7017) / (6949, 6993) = 0.2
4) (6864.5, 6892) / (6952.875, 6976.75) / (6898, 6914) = 0.4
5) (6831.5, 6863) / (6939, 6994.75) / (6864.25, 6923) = 2.2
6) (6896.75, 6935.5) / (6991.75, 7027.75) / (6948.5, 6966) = -0.7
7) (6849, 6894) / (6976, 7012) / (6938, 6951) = -0.6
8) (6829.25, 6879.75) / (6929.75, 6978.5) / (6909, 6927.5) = 0.7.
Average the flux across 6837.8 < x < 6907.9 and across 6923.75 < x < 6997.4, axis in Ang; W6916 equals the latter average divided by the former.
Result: 1.06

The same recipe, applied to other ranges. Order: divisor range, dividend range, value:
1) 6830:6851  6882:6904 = 0.97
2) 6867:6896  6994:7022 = 1.07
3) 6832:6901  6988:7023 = 1.05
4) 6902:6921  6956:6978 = 1.07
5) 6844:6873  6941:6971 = 1.06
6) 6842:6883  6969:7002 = 1.04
